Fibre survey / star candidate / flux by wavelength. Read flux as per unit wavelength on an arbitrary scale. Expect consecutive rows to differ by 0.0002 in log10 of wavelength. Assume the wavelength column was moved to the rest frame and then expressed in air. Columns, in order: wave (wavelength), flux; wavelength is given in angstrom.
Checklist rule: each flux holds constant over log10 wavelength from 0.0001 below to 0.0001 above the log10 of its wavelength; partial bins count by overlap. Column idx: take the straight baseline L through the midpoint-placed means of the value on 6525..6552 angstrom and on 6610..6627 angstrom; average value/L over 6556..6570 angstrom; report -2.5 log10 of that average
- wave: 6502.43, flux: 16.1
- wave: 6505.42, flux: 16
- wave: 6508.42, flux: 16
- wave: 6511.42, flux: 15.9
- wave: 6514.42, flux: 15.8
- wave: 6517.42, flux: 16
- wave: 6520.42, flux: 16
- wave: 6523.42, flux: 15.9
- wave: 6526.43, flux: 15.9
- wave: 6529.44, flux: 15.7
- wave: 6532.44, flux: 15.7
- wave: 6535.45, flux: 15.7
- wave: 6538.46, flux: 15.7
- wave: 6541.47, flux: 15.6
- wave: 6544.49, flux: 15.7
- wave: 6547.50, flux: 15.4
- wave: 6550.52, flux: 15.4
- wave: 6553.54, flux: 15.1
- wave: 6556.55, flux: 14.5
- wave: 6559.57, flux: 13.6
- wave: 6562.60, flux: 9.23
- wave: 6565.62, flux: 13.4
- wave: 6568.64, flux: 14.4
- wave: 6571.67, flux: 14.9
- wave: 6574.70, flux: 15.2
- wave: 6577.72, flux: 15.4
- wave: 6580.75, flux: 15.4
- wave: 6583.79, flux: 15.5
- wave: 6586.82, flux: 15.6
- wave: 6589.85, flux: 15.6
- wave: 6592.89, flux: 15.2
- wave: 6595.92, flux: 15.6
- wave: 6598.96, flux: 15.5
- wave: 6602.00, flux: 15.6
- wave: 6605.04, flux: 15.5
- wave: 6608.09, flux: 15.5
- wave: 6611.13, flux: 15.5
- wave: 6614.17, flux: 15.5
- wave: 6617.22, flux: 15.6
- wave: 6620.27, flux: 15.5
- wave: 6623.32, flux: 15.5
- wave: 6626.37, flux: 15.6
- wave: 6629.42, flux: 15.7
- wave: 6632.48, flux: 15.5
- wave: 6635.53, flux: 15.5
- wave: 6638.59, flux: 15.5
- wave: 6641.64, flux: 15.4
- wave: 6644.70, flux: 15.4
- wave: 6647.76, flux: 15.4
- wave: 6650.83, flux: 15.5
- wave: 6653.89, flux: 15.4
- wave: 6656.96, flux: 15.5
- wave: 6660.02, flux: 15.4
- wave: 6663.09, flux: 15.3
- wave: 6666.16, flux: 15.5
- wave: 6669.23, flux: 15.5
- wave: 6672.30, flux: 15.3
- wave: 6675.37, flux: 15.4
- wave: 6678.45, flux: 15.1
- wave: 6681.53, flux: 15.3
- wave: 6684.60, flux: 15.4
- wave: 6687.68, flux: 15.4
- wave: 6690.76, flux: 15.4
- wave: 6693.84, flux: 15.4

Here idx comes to 0.21 mag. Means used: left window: 15.6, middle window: 12.9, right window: 15.5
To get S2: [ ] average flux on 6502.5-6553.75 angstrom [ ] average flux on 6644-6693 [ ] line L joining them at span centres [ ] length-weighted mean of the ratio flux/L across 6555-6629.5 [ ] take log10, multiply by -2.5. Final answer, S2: 0.04 mag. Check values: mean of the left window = 15.8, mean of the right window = 15.4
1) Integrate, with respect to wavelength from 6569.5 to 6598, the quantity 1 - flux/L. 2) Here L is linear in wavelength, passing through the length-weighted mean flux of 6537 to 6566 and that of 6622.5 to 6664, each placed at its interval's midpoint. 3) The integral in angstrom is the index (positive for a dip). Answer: -1.13 angstrom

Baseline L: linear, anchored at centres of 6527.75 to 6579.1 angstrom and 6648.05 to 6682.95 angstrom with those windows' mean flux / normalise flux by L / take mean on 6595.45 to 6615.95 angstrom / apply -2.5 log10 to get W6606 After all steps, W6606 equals -0.034 mag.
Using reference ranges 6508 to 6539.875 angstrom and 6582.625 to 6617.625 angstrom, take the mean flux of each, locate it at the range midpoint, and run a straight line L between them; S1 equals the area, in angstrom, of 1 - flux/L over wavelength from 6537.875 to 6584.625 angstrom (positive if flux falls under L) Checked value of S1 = 3.2 angstrom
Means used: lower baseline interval 15.8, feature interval 14.6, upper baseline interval 15.5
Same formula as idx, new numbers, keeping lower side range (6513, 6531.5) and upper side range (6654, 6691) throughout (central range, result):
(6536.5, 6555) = 0.02 mag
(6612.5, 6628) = 0.00 mag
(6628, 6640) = 0.00 mag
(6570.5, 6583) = 0.03 mag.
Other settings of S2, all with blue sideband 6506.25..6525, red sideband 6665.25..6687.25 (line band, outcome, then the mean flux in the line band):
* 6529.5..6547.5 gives 0.01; 15.7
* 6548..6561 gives 0.08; 14.7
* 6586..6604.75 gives 0.01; 15.5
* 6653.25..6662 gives 0.00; 15.4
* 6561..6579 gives 0.15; 13.7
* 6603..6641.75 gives 0.00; 15.5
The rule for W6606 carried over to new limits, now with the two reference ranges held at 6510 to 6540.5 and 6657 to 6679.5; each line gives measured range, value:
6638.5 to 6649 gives 0.002 mag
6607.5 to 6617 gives 0.002 mag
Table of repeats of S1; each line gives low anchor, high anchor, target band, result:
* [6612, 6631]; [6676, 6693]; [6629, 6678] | 0.0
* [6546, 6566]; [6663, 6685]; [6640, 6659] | -0.5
